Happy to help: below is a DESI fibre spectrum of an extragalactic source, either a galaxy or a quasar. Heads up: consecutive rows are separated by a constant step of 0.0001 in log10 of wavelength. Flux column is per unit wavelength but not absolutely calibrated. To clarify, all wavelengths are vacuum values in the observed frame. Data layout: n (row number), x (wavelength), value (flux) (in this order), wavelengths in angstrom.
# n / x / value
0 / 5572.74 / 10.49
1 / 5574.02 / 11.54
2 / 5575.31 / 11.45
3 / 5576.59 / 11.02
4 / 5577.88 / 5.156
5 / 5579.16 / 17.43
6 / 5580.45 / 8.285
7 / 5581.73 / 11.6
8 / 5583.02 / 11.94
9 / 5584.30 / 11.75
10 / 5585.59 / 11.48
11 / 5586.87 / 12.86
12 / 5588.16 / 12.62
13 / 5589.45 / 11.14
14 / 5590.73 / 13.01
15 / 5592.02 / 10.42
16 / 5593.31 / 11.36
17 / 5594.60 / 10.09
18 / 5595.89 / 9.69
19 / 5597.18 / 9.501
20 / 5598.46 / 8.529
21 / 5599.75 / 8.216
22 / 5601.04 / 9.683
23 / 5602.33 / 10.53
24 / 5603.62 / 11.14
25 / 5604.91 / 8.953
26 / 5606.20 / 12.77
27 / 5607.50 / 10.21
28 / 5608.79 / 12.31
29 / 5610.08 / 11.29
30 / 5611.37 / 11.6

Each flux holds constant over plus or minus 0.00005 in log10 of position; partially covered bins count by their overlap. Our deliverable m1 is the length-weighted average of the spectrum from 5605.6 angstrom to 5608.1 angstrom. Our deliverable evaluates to 11.4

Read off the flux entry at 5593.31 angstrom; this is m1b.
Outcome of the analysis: 11.36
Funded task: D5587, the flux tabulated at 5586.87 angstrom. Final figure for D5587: 12.86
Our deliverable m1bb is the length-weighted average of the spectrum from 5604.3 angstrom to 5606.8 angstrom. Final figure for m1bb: 10.9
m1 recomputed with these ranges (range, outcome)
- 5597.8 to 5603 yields 9.26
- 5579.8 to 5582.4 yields 9.95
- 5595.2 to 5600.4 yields 9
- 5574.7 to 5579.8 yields 11.3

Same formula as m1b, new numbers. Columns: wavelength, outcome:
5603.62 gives 11.14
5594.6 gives 10.09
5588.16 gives 12.62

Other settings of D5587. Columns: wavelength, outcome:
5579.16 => 17.43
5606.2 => 12.77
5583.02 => 11.94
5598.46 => 8.529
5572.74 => 10.49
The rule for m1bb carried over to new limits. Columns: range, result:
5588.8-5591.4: 12.1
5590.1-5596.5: 10.9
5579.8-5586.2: 11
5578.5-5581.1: 12.8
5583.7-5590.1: 12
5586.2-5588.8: 12.7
